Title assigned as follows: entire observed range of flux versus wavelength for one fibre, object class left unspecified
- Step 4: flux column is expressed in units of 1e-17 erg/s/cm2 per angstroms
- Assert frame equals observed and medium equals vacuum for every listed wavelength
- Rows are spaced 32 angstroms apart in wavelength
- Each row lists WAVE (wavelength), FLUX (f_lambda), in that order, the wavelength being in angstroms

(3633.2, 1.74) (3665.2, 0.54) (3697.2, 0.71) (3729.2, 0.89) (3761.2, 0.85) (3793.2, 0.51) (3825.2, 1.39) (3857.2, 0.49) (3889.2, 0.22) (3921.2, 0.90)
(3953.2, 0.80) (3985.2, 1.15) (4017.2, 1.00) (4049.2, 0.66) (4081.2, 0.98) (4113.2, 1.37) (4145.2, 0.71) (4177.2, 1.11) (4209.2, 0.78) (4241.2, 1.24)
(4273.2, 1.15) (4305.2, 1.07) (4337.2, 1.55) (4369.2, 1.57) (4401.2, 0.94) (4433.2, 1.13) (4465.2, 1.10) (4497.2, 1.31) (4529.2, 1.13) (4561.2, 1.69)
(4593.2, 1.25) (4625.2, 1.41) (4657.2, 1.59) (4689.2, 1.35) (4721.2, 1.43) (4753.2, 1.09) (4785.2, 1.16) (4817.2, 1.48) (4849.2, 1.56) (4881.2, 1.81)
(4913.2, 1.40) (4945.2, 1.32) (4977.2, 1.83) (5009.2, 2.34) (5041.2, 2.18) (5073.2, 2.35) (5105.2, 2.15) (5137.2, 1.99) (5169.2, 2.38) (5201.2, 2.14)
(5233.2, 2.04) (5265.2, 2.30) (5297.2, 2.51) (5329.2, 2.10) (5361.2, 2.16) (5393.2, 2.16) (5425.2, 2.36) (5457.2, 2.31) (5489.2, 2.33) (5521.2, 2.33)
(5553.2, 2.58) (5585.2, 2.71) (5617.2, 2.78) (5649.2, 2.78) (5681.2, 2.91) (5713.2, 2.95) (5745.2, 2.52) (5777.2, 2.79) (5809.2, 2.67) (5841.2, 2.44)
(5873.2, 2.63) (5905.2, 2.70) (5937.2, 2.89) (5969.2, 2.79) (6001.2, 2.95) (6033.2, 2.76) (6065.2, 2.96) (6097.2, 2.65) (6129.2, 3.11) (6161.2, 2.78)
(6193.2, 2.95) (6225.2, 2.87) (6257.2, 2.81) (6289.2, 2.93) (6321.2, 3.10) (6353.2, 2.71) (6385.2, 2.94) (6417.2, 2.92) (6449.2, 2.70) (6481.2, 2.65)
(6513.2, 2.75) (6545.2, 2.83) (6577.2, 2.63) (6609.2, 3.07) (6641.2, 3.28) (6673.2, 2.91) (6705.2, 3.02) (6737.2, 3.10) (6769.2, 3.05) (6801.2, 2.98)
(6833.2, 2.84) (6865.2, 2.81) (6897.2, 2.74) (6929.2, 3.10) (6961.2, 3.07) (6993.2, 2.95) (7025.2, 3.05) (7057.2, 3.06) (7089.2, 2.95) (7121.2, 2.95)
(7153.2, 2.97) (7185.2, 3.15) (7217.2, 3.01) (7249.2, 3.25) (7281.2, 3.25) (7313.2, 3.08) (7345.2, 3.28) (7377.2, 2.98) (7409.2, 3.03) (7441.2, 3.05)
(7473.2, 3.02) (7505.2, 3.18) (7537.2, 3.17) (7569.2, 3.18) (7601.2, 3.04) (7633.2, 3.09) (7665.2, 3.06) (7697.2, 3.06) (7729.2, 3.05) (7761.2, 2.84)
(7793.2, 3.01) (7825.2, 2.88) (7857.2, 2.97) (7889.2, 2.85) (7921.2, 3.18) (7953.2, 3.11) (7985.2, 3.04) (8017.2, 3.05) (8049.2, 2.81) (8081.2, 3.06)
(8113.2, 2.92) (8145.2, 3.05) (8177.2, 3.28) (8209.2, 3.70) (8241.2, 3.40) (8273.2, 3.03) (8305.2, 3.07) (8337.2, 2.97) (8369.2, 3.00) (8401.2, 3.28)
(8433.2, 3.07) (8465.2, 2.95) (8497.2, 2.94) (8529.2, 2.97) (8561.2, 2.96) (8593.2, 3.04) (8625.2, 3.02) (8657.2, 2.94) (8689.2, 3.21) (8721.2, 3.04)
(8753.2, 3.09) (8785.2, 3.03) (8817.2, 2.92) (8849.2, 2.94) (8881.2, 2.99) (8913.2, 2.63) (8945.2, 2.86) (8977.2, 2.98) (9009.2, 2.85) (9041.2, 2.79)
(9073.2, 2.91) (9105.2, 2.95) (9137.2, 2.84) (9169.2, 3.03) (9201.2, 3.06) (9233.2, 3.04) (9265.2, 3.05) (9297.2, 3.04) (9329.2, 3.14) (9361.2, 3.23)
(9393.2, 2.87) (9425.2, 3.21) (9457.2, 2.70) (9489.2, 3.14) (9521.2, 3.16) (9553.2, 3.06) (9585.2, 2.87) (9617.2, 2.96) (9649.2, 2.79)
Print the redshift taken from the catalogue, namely 0.25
